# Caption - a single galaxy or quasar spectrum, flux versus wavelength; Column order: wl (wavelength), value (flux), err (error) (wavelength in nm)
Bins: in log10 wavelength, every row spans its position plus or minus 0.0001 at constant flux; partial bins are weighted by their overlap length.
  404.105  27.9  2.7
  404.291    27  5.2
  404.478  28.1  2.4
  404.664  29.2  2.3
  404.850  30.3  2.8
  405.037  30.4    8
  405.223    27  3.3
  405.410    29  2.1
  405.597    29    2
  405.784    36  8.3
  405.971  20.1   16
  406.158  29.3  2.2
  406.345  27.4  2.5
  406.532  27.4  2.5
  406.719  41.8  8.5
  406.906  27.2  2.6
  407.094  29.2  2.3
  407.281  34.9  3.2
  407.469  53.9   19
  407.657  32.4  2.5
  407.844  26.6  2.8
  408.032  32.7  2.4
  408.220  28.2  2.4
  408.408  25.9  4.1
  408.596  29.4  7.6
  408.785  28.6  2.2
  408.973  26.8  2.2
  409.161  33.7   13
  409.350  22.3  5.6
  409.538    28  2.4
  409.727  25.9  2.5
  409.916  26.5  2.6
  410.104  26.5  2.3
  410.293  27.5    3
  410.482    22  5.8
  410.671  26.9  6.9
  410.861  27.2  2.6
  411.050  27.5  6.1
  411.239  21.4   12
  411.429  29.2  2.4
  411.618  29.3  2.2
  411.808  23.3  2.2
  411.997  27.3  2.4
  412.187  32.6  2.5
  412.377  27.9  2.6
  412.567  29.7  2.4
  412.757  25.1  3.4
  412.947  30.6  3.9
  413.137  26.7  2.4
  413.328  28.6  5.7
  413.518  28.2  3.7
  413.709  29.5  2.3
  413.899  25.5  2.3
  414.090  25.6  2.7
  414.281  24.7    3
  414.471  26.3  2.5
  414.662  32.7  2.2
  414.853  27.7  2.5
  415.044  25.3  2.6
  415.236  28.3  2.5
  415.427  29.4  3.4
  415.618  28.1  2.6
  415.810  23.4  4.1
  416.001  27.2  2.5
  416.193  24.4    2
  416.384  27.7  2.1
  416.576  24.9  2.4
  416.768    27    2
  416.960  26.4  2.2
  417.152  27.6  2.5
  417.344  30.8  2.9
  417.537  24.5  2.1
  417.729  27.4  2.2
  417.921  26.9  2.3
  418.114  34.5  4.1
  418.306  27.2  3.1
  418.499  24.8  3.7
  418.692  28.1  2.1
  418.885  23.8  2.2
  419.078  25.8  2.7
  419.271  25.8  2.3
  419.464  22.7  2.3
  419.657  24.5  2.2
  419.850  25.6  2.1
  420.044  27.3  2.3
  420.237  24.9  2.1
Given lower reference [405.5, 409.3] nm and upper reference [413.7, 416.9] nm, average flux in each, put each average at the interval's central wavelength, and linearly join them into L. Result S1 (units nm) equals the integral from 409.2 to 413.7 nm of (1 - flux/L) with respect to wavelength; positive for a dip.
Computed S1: 0.26 nm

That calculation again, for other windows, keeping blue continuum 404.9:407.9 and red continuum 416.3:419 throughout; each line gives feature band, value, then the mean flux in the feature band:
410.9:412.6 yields 0.111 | 27.5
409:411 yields 0.226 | 26.7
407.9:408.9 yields 0.060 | 28.8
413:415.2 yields 0.086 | 27.4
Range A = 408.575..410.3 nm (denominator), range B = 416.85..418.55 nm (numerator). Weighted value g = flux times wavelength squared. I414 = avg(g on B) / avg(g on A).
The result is 1.06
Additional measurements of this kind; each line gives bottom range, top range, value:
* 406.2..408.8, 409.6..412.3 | 0.85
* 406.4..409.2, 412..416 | 0.90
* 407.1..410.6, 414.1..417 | 0.94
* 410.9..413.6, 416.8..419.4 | 1.01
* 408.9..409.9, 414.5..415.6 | 1.07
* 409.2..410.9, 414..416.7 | 1.06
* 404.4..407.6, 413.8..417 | 0.90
